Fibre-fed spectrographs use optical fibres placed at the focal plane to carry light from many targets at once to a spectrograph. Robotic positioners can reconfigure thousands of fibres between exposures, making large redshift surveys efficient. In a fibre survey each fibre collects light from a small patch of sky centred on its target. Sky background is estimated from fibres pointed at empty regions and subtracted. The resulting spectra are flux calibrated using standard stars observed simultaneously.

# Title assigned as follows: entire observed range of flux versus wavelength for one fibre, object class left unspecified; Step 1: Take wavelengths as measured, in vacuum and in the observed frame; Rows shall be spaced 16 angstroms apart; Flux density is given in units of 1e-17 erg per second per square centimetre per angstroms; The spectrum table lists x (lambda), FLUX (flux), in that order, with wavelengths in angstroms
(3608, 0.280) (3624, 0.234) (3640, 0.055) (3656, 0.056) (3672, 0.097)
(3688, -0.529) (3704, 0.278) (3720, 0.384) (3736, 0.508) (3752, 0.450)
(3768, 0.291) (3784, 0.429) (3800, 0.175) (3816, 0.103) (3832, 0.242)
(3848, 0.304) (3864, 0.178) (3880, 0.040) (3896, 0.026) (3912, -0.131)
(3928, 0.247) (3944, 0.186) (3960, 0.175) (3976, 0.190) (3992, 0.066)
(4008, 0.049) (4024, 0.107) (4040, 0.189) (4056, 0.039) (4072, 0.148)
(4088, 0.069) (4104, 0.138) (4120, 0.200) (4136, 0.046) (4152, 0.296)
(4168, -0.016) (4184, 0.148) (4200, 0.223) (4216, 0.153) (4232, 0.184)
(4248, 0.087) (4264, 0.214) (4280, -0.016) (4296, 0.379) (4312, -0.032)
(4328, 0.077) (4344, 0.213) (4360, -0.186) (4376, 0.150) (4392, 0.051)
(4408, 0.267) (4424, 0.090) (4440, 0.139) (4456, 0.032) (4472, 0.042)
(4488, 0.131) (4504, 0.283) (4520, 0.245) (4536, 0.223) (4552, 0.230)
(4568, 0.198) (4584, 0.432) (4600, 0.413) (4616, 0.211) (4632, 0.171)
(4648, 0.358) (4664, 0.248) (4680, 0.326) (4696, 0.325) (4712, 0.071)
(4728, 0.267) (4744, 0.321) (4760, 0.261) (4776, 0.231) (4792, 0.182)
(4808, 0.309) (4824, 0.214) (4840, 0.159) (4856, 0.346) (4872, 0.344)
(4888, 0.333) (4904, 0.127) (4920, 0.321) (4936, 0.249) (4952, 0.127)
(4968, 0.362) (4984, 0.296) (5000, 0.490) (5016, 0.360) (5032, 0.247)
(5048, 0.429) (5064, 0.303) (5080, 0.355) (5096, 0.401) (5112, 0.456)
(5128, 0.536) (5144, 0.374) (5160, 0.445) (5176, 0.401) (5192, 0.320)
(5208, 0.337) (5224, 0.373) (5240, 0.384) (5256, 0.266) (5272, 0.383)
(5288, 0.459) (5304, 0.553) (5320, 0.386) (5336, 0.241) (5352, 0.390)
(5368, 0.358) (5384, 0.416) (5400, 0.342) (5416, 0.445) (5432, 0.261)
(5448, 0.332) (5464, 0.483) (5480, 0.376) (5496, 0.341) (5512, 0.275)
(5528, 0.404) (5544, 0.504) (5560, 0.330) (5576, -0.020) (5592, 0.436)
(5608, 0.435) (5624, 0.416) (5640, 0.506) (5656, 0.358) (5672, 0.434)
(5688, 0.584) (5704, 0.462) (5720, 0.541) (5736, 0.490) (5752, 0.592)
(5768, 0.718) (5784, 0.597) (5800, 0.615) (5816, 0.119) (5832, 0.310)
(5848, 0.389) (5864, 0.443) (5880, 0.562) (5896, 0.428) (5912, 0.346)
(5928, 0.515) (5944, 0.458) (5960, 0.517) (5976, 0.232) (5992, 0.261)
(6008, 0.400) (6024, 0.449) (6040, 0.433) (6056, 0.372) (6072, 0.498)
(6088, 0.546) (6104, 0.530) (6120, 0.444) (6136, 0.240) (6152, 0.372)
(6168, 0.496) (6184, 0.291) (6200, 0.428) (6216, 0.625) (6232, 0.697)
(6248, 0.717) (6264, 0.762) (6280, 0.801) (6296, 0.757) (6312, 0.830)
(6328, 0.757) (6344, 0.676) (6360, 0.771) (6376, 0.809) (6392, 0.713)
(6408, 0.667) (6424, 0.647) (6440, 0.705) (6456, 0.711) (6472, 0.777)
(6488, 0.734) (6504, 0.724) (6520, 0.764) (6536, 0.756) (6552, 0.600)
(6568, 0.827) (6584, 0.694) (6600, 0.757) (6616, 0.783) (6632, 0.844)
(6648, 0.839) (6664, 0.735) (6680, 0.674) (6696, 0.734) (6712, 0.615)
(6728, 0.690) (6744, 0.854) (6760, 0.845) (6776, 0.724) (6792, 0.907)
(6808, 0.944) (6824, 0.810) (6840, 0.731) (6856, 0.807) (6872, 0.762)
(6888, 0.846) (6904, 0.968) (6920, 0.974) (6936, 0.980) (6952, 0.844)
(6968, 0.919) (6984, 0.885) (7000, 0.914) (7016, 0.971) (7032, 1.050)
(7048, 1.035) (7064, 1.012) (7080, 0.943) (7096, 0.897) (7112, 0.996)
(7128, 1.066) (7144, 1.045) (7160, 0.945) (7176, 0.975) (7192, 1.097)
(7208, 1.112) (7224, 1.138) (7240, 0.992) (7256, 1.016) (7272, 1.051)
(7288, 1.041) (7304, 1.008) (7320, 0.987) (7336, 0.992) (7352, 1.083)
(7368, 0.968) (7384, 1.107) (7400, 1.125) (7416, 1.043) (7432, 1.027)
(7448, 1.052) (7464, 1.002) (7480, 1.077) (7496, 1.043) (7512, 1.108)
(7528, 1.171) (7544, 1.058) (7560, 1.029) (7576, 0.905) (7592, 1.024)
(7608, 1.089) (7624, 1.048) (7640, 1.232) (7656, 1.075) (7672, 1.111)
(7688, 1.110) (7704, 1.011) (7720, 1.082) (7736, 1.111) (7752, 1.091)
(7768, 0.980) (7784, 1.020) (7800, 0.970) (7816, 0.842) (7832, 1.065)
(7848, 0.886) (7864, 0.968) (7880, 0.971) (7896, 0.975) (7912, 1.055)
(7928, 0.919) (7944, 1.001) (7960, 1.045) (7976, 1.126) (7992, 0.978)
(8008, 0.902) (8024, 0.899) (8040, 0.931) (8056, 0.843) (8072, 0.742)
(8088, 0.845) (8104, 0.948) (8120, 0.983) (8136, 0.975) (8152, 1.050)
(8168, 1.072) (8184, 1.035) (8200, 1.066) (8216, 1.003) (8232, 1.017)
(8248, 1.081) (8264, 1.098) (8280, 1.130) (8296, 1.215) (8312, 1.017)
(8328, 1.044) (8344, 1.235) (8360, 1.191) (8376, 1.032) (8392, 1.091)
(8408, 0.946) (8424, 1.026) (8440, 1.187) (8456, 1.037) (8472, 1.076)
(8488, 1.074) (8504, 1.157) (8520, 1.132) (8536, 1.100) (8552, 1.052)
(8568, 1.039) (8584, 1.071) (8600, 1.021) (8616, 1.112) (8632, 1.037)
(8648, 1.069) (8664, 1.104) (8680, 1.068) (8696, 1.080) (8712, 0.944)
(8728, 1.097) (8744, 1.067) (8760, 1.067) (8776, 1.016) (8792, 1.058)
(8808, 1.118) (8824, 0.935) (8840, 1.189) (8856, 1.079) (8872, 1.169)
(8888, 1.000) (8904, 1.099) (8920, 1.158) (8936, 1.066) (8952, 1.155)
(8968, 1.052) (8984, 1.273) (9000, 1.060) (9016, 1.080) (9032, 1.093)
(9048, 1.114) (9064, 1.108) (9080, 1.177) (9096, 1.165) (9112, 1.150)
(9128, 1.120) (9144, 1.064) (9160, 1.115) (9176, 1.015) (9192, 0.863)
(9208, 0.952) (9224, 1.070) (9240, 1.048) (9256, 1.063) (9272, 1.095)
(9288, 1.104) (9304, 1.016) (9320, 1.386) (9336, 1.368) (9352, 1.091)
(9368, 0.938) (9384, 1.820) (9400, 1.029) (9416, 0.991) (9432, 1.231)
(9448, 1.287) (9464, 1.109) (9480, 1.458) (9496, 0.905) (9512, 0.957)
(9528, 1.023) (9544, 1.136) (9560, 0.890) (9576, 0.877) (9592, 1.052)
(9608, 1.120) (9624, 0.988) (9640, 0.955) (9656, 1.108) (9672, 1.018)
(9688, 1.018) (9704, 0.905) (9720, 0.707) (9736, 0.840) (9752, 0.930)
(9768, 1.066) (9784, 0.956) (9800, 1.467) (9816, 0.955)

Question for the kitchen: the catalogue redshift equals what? 0.560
